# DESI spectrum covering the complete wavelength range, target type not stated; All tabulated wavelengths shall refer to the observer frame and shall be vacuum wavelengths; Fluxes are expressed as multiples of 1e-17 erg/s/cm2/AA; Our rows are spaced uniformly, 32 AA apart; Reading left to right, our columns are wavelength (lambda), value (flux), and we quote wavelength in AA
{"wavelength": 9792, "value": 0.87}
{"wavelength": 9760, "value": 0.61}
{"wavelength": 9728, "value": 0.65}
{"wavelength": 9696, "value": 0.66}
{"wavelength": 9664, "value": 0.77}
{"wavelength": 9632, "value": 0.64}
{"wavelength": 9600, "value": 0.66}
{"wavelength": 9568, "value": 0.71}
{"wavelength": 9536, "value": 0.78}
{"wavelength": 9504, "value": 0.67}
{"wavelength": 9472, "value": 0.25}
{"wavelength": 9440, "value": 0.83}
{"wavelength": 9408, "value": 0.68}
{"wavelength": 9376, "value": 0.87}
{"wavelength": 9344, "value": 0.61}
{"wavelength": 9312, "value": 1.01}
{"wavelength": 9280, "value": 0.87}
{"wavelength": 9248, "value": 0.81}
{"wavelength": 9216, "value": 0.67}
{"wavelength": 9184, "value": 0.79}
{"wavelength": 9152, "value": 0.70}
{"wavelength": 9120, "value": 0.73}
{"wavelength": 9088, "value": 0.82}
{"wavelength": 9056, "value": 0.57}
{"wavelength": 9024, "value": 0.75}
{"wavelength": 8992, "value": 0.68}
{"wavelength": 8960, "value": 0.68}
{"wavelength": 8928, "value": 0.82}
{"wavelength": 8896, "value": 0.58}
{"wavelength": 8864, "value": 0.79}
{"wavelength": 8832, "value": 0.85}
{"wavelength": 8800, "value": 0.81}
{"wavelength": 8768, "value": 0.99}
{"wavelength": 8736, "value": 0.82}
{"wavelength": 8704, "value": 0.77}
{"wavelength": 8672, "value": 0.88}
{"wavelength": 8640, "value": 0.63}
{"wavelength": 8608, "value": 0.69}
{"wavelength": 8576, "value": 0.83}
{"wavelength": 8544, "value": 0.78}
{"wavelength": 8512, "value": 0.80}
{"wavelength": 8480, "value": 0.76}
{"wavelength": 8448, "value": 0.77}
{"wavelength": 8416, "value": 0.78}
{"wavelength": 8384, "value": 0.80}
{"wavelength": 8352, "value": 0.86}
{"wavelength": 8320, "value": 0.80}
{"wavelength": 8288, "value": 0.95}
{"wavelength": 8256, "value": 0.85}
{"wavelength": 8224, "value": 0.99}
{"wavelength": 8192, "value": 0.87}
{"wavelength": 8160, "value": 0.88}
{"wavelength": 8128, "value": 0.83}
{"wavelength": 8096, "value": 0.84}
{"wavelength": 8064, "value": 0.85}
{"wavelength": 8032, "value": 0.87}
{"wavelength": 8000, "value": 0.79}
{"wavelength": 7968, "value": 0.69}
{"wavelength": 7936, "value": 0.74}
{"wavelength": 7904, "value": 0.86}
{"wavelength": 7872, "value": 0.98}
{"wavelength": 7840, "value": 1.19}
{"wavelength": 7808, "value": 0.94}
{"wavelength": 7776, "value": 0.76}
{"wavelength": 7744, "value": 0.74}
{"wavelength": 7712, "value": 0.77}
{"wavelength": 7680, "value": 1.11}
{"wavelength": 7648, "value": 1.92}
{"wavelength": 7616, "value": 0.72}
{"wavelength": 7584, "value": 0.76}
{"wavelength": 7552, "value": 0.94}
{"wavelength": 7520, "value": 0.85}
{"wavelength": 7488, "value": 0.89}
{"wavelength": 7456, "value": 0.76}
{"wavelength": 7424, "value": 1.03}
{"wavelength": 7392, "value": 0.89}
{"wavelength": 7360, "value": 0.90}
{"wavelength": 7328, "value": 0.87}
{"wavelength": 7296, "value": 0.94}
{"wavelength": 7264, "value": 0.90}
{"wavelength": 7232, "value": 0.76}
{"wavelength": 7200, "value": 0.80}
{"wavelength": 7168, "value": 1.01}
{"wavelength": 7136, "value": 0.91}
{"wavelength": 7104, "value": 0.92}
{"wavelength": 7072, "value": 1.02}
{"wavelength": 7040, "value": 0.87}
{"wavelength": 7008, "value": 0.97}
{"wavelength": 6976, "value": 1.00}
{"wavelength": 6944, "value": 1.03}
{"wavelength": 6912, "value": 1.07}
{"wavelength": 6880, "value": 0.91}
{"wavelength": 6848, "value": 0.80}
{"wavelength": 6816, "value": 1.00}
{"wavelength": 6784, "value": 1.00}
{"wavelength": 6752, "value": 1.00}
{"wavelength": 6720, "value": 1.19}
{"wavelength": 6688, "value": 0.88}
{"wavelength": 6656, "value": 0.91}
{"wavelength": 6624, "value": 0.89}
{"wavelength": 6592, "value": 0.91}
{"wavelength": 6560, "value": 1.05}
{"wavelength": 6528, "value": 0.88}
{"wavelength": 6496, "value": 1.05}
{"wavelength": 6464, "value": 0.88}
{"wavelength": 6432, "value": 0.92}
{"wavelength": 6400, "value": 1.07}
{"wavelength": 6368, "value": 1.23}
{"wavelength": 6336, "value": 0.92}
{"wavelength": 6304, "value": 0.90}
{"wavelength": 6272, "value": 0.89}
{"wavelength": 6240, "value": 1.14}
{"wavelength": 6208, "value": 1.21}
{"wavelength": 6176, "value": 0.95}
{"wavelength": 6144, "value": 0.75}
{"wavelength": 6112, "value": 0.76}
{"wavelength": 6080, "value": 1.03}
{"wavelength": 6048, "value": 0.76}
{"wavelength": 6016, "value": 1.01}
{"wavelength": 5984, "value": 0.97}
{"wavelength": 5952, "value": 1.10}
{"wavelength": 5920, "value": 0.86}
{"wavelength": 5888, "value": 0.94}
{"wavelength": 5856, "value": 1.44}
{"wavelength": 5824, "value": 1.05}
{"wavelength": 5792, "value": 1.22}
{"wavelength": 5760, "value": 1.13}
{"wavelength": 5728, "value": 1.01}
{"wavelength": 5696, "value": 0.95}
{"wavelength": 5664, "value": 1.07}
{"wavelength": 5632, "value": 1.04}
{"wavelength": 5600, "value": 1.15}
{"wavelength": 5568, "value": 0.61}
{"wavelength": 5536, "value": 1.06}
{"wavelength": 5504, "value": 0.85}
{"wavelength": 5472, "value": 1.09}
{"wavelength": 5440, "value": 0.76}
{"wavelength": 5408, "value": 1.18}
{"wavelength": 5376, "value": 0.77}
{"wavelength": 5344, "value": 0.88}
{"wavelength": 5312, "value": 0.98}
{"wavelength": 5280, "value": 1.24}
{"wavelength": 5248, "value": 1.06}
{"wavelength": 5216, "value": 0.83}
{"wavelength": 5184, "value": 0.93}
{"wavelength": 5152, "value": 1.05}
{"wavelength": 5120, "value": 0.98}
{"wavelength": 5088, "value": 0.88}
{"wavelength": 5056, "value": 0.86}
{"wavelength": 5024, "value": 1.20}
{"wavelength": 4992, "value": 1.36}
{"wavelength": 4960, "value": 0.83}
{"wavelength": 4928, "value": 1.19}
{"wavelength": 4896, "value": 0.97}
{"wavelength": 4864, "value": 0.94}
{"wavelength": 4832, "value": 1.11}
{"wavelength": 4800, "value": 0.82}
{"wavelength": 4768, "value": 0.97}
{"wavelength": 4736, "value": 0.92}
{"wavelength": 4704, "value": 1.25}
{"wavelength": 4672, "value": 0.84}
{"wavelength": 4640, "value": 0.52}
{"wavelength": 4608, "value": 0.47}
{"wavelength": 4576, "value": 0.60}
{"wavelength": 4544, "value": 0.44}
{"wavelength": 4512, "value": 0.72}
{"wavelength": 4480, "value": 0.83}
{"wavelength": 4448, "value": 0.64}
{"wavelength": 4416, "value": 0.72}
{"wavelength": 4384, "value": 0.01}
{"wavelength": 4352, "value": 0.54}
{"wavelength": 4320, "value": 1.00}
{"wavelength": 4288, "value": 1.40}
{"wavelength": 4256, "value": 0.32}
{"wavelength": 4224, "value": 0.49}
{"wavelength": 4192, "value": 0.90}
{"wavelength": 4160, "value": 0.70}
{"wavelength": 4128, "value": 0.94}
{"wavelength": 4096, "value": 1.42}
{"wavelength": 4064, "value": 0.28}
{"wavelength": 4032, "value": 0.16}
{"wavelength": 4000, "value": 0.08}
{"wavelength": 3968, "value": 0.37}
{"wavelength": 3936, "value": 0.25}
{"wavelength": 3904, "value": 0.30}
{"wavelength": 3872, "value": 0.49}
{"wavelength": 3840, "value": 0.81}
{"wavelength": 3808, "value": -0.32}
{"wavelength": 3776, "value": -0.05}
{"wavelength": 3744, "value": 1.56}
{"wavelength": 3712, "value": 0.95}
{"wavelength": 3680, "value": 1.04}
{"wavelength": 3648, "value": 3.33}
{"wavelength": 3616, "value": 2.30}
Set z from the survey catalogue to 0.17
